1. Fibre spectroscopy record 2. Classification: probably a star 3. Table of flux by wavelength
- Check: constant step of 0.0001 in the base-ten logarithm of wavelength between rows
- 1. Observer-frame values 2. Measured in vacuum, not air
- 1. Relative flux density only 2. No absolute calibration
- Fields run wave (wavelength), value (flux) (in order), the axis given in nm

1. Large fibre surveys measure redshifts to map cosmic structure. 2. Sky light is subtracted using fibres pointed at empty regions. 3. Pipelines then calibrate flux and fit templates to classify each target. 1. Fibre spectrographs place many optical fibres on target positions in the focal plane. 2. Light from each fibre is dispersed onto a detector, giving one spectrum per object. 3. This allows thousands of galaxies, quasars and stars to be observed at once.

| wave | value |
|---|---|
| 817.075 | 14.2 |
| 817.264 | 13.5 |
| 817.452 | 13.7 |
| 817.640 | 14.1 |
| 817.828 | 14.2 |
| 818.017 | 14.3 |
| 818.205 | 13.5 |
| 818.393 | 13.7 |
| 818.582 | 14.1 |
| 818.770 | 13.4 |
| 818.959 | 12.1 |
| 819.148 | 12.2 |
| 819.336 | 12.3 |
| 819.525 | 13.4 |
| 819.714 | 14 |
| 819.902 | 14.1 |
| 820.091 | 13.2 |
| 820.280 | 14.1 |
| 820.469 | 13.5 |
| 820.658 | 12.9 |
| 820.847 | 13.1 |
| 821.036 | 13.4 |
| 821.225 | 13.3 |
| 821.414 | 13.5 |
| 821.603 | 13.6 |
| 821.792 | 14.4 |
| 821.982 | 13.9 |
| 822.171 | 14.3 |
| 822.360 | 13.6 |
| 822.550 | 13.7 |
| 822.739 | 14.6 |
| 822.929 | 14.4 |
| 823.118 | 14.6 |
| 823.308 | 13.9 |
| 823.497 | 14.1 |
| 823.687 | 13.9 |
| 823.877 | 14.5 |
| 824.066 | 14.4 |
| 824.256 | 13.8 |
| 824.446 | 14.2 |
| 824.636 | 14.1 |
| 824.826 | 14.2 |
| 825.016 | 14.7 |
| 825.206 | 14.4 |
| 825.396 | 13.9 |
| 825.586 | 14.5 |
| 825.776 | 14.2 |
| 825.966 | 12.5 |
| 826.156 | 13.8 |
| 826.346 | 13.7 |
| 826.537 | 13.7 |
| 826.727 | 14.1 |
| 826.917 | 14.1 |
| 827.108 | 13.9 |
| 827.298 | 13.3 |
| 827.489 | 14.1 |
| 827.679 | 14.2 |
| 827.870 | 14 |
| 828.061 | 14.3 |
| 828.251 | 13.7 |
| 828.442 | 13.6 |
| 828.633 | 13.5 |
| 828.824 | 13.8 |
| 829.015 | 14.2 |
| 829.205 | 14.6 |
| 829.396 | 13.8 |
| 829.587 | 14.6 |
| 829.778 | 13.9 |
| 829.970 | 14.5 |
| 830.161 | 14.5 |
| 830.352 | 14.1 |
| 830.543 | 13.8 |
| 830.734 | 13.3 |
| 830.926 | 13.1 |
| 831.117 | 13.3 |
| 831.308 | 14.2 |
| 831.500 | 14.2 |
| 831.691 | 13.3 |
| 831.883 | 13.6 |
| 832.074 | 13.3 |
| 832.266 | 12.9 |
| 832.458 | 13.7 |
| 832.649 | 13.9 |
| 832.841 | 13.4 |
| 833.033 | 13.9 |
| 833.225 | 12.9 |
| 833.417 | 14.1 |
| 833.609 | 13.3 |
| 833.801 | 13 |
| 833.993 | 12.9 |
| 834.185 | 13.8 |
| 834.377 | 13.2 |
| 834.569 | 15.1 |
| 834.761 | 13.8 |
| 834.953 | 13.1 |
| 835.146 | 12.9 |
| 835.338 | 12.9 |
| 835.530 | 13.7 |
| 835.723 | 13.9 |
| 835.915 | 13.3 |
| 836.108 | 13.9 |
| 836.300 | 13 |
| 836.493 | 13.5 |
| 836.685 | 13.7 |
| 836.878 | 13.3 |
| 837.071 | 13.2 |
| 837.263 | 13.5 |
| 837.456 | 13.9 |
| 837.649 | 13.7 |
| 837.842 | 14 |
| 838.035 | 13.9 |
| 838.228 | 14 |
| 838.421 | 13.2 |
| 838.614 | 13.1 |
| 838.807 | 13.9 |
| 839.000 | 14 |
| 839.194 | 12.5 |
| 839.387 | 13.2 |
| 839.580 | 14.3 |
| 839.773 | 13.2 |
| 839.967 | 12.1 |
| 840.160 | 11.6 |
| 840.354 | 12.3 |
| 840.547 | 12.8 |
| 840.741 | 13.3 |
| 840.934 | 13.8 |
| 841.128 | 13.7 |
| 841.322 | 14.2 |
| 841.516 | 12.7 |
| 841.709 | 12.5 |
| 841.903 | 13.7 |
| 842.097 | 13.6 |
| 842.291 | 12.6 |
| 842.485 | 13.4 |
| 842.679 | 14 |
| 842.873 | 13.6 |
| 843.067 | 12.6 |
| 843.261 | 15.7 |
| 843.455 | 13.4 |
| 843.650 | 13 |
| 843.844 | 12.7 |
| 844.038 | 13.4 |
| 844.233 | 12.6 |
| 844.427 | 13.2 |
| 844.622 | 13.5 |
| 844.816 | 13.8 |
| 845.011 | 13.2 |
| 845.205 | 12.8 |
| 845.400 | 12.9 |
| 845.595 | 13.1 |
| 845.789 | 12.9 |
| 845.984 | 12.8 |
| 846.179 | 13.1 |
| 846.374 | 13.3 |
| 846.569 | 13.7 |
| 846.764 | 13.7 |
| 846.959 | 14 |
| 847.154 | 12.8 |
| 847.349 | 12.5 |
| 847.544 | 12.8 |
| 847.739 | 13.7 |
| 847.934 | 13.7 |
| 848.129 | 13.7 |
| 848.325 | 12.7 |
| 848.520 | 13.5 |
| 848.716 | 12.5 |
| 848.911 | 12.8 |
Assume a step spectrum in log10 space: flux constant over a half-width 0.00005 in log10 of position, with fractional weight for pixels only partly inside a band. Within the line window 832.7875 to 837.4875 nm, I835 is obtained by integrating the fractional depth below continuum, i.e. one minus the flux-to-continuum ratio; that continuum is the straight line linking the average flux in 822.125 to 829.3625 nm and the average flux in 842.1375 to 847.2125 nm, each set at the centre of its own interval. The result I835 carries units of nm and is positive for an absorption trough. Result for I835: 0.064 nm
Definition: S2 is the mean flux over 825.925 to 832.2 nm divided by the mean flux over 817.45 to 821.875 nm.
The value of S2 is 1.03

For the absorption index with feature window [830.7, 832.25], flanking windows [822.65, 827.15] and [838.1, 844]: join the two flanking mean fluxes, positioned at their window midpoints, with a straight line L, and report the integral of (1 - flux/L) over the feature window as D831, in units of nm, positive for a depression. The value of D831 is 0.03 nm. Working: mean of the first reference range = 14.1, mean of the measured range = 13.5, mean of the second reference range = 13.3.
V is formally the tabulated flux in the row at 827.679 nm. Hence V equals 14.2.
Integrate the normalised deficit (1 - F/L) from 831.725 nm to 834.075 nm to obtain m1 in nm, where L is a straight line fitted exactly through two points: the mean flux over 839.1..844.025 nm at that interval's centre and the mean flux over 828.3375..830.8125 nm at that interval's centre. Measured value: 0.067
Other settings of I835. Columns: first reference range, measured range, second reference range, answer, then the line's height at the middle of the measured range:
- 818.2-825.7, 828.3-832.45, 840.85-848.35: -0.06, 13.6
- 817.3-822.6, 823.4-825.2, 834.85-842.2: -0.10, 13.5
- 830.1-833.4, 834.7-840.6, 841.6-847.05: 0.06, 13.5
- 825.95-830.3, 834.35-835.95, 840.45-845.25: 0.01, 13.7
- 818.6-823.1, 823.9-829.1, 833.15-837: -0.17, 13.5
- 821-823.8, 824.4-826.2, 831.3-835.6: -0.03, 13.8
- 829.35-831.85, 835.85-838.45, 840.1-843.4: -0.01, 13.6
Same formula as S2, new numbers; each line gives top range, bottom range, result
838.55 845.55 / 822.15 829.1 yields 0.95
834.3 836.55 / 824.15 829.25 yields 0.97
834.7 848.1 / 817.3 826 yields 0.97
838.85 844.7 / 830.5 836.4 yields 0.98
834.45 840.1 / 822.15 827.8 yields 0.96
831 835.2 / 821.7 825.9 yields 0.95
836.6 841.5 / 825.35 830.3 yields 0.96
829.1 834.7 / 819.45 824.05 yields 0.99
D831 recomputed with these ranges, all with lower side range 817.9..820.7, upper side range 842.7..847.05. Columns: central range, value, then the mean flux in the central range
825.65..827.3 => -0.04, 13.7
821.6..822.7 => -0.05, 14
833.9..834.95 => -0.03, 13.7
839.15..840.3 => 0.05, 12.8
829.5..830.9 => -0.07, 14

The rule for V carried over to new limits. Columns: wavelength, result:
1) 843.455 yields 13.4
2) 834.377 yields 13.2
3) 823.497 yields 14.1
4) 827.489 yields 14.1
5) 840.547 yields 12.8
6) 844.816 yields 13.8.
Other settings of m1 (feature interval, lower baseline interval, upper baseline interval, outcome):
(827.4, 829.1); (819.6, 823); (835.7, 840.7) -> -0.04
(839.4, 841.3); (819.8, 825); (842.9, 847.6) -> 0.04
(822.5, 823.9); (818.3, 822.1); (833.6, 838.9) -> -0.08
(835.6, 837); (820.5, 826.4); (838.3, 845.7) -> -0.01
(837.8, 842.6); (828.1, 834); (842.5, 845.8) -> 0.07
